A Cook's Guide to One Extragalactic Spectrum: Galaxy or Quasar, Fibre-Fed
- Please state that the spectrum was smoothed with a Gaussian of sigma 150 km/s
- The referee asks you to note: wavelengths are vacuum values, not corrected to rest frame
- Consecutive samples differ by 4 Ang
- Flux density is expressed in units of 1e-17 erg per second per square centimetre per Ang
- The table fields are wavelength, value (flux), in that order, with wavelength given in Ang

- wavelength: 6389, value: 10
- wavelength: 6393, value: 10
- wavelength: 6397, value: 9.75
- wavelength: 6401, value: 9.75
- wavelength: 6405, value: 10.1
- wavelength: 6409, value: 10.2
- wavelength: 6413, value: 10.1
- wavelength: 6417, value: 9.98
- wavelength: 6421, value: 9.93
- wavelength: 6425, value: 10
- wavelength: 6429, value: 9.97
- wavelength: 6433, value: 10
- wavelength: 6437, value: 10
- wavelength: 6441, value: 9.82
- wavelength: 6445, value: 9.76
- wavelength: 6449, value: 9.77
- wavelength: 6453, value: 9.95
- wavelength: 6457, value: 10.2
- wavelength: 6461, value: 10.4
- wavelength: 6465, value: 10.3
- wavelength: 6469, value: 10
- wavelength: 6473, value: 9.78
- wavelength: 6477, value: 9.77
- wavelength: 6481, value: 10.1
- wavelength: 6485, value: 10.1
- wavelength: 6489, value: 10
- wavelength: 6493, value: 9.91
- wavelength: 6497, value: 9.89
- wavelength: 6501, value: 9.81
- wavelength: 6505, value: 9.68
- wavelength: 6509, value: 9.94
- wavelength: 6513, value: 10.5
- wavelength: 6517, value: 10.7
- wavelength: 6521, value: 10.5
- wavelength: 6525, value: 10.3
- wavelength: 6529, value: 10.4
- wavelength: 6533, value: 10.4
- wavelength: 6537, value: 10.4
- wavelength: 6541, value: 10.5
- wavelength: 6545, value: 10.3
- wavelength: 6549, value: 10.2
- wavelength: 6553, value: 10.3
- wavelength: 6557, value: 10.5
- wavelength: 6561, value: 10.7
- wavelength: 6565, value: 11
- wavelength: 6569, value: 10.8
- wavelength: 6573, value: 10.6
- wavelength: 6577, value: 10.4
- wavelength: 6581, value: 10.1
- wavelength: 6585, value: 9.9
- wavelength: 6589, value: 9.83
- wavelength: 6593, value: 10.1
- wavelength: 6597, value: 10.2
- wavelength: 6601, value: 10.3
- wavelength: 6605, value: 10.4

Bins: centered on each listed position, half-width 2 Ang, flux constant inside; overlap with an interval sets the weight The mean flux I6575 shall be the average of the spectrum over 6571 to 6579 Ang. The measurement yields 10.5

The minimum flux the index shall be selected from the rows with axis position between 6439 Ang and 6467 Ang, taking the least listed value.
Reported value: 9.76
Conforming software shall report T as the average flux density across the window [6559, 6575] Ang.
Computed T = 10.8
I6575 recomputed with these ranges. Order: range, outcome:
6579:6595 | 9.98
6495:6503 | 9.85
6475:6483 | 9.93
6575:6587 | 10.1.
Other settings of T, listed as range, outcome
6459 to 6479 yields 10.1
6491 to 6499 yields 9.9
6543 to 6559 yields 10.3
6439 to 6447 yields 9.79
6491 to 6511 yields 9.85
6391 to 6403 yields 9.83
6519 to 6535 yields 10.4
